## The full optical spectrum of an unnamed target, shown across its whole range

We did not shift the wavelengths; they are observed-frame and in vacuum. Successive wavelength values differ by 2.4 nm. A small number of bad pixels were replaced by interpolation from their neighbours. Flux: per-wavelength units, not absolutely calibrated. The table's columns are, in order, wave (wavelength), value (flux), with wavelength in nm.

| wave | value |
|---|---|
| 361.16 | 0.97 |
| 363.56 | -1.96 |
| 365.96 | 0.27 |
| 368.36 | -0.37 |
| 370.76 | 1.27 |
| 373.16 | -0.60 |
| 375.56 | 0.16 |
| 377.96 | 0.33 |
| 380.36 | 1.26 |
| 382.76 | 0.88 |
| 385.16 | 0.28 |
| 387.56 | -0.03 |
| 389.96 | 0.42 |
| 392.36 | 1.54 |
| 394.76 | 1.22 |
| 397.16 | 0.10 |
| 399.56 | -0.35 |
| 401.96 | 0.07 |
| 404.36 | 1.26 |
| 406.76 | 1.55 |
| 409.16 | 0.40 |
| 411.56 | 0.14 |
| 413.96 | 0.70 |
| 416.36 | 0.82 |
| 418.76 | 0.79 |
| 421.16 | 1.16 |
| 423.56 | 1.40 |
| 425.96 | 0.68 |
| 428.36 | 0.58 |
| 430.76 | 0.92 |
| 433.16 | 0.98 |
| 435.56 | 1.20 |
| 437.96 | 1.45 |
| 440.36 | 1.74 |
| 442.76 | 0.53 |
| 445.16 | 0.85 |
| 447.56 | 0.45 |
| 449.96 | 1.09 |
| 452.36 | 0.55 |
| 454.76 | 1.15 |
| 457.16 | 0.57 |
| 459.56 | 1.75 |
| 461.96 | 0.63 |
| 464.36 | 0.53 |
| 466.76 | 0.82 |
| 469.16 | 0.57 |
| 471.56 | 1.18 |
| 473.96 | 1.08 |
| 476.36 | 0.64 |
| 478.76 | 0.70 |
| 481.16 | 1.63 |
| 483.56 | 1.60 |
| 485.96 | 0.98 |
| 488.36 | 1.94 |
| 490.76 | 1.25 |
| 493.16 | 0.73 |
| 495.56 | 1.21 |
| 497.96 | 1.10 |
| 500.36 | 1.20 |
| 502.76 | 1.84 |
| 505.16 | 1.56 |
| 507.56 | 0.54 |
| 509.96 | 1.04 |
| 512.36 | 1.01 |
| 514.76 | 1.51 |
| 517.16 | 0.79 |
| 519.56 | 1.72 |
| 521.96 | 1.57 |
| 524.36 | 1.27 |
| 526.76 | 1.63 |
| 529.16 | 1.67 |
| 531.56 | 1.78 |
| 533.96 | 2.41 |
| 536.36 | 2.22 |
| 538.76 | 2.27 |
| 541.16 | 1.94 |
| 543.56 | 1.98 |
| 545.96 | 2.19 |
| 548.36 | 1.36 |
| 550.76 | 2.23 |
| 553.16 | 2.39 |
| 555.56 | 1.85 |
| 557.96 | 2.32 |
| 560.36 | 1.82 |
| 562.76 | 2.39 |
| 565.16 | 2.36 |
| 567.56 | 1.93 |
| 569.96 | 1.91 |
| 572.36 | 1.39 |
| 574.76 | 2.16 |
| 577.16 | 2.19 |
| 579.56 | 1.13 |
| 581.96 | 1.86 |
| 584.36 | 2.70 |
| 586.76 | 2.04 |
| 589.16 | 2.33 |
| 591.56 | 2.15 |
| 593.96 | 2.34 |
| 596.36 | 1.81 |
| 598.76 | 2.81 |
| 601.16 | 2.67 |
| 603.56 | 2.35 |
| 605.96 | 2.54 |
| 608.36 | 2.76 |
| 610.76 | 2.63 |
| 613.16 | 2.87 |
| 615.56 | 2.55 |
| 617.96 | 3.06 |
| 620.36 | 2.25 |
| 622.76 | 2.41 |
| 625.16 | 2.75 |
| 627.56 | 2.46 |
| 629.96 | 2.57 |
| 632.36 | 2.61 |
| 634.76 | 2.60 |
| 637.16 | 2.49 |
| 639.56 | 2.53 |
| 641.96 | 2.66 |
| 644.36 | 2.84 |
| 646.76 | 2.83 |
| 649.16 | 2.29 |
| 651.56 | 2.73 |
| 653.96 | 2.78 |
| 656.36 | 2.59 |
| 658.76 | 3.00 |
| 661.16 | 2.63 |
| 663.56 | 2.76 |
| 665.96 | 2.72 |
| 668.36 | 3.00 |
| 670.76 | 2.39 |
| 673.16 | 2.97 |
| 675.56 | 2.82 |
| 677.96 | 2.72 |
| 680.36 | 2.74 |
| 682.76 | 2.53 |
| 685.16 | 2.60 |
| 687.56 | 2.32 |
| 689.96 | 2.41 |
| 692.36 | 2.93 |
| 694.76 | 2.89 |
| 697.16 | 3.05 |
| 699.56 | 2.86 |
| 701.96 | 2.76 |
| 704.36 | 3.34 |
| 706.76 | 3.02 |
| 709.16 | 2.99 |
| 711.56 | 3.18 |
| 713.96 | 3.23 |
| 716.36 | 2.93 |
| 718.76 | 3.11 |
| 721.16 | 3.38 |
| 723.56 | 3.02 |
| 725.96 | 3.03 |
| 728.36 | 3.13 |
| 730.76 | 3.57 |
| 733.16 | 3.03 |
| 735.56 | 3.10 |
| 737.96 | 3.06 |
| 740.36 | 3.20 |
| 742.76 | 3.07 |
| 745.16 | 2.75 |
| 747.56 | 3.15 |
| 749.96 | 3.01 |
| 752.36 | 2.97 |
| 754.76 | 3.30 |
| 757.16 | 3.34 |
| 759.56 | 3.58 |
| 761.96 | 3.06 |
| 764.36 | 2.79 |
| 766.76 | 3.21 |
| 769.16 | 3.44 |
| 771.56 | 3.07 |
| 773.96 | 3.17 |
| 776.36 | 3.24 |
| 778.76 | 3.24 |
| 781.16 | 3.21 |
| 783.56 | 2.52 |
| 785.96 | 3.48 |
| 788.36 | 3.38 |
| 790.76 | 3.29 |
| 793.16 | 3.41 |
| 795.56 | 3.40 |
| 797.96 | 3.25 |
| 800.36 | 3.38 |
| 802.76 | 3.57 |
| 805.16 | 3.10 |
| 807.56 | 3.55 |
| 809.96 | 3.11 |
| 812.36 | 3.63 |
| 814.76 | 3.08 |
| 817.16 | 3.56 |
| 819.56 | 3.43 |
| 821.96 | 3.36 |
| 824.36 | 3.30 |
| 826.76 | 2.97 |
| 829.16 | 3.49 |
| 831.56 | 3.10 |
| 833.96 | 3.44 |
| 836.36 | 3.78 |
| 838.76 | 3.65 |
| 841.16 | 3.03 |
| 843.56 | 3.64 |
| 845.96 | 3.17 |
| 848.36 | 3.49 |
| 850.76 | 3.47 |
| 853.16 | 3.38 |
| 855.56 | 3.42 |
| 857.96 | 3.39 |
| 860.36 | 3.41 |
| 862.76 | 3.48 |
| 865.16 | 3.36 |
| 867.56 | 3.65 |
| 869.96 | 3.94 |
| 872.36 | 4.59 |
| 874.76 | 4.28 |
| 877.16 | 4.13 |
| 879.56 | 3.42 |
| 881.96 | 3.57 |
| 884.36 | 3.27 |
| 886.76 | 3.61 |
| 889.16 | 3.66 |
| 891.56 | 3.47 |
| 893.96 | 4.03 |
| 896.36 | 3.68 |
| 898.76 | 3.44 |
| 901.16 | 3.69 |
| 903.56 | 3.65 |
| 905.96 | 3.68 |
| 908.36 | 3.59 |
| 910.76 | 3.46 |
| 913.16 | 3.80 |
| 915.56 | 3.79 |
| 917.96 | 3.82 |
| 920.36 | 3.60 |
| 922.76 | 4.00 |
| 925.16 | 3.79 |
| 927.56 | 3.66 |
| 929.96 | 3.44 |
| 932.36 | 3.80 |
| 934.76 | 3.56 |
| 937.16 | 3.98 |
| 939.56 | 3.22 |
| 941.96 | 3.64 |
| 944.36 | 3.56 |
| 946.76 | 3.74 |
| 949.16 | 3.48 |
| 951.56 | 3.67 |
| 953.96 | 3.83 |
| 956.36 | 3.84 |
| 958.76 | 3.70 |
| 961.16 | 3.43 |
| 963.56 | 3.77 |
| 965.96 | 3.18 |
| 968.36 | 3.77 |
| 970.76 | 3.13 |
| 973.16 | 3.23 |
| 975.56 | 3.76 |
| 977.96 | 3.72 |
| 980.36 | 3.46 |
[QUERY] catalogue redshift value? 0.33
